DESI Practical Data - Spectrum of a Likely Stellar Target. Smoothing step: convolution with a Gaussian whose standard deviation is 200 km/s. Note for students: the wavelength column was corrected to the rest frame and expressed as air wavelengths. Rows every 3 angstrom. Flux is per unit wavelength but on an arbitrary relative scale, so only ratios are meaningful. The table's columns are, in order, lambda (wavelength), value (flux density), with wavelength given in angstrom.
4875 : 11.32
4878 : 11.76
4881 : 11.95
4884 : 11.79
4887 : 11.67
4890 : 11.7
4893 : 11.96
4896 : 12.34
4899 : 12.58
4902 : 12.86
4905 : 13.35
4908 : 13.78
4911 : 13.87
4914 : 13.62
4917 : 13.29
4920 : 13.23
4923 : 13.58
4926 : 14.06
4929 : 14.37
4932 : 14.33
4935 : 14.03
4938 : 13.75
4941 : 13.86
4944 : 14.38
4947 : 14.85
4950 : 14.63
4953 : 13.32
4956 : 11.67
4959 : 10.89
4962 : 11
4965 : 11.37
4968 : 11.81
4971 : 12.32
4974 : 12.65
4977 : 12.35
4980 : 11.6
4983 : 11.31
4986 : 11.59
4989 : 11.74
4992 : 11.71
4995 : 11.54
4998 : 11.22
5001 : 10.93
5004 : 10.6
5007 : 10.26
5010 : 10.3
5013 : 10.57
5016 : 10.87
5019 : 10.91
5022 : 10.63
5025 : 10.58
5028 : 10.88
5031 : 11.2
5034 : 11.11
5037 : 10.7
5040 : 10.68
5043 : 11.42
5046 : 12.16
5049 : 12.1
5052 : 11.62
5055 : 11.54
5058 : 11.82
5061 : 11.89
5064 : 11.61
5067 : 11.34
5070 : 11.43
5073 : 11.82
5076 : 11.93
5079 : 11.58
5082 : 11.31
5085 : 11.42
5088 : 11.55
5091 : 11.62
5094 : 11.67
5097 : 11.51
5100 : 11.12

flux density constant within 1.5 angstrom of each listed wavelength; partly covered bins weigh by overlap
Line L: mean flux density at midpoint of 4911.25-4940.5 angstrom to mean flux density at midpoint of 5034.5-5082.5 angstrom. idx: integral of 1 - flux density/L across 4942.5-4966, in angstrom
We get 1.0 angstrom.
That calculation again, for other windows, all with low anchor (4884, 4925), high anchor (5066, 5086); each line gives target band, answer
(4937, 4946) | -1.04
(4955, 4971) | 1.29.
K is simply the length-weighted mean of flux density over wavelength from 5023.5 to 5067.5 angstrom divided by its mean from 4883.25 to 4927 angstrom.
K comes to 0.88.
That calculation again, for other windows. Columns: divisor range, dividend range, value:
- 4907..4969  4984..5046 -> 0.83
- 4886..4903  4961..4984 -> 0.97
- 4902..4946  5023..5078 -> 0.83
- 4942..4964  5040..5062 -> 0.90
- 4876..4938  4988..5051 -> 0.85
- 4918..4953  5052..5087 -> 0.83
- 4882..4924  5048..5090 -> 0.91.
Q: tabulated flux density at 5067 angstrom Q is 11.34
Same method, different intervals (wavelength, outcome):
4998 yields 11.22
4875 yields 11.32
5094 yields 11.67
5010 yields 10.3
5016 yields 10.87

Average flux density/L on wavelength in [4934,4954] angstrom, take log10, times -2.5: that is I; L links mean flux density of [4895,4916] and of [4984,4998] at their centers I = -0.14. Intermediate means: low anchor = 13.2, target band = 14.1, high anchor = 11.6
